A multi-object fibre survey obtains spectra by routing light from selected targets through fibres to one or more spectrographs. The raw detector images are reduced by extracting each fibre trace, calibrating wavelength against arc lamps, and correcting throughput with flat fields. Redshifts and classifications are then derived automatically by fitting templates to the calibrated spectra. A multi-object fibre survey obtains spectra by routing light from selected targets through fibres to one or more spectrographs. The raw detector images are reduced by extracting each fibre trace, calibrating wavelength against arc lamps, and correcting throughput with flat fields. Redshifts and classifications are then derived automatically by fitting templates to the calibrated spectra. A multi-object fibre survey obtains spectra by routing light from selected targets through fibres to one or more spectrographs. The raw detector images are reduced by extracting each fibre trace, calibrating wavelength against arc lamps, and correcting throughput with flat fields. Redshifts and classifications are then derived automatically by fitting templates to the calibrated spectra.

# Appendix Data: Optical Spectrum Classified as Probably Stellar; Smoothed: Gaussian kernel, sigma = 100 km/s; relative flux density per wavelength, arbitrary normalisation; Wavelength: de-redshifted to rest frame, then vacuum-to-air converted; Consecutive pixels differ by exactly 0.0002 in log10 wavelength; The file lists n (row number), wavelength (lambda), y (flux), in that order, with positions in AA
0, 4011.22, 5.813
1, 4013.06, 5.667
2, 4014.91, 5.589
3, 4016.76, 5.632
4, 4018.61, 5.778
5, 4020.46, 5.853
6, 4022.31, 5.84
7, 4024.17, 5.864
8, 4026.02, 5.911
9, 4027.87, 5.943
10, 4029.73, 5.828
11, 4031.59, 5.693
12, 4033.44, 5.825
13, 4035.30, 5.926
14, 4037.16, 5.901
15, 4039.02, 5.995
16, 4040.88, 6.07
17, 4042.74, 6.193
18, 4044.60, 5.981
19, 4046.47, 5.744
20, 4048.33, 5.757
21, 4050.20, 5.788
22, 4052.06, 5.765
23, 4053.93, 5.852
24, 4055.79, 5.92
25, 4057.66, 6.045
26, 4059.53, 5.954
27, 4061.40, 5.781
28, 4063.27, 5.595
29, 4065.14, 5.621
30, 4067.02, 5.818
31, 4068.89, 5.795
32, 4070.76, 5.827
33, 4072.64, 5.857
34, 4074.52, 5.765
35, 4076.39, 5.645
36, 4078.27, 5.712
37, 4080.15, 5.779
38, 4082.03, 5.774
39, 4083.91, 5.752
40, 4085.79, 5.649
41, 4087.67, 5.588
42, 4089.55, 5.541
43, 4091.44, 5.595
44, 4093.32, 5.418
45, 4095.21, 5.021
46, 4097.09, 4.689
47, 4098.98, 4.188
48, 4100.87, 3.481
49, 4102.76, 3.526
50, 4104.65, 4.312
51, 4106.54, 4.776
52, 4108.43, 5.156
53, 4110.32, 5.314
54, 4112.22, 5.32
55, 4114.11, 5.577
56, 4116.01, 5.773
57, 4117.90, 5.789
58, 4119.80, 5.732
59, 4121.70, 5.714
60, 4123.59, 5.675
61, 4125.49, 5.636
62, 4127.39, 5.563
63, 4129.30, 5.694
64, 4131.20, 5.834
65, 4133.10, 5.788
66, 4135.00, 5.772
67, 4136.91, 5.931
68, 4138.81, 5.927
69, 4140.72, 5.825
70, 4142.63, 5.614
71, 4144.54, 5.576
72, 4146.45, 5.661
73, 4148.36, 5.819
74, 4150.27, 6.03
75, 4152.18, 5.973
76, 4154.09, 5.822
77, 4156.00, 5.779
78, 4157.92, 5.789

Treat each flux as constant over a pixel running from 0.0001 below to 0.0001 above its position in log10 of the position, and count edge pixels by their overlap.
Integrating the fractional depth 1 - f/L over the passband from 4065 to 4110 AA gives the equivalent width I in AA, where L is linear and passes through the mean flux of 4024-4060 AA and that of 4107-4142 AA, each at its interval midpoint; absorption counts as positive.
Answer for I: 4.0 AA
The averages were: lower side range 5.9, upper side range 5.66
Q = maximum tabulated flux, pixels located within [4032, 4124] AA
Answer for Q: 6.193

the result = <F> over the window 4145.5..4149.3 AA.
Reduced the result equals 5.74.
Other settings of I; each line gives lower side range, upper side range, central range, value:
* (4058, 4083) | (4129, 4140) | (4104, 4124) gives 1.5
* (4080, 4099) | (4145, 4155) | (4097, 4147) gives 2.8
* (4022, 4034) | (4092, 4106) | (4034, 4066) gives -2.8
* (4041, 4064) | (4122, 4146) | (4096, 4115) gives 3.8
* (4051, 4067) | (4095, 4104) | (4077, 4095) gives -3.6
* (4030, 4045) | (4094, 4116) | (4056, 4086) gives -2.5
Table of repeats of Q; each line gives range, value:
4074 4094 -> 5.779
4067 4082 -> 5.857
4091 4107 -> 5.595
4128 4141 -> 5.931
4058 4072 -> 5.954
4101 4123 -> 5.789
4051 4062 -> 6.045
